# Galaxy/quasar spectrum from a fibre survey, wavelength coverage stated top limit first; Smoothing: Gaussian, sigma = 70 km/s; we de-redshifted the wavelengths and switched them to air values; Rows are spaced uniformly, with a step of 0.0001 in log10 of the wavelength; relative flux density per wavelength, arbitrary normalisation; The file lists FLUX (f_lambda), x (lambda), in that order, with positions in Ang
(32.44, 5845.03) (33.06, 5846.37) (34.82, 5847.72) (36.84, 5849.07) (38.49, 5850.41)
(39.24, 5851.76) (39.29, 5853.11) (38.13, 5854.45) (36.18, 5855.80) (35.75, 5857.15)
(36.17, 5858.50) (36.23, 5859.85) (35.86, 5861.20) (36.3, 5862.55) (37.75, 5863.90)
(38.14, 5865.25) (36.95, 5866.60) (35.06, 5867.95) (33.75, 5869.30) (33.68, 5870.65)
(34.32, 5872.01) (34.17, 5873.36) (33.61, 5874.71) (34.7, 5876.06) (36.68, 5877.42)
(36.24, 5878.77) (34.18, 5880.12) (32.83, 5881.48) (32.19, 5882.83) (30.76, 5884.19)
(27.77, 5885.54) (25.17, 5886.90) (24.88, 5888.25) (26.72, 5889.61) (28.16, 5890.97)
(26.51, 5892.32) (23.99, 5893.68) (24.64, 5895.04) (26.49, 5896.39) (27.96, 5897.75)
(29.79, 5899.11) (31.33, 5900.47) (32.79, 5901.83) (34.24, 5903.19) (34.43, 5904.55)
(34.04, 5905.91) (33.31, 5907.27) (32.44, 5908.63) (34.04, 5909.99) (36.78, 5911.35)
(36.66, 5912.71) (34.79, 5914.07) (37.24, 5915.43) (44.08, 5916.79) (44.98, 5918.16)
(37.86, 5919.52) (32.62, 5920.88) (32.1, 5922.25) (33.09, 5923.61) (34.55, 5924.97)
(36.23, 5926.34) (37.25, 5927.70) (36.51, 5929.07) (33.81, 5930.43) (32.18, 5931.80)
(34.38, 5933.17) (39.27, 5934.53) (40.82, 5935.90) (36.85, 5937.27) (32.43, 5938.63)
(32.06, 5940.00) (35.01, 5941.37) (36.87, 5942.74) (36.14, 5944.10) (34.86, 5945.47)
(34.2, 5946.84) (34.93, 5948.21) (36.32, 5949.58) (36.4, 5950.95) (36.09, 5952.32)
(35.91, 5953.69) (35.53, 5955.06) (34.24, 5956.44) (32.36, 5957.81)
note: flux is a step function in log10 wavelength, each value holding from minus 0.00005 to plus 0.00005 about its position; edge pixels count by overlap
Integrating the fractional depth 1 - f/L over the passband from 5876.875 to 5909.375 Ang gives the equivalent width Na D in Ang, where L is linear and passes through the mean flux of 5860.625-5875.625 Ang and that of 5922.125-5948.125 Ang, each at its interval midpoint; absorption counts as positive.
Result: 4.65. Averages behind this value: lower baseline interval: 35.4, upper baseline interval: 35.3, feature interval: 30.3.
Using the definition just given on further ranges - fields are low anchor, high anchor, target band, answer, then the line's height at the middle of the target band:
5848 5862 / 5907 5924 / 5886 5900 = 3.85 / 36.6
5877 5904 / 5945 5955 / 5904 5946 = -3.47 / 33.1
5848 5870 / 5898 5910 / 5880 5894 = 2.42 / 34.3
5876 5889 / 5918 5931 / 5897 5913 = 0.28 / 33.6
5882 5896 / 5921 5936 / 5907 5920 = -2.10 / 32.1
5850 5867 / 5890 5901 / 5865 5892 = -0.33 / 31.9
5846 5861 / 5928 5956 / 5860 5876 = 0.51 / 36.6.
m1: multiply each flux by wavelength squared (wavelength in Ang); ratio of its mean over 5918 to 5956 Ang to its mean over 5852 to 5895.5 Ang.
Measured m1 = 1.10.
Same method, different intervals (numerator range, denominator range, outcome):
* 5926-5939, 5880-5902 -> 1.29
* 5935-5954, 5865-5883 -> 1.05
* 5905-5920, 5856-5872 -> 1.05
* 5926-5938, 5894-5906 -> 1.21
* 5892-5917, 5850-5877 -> 0.91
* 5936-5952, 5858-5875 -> 1.02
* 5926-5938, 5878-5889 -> 1.21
